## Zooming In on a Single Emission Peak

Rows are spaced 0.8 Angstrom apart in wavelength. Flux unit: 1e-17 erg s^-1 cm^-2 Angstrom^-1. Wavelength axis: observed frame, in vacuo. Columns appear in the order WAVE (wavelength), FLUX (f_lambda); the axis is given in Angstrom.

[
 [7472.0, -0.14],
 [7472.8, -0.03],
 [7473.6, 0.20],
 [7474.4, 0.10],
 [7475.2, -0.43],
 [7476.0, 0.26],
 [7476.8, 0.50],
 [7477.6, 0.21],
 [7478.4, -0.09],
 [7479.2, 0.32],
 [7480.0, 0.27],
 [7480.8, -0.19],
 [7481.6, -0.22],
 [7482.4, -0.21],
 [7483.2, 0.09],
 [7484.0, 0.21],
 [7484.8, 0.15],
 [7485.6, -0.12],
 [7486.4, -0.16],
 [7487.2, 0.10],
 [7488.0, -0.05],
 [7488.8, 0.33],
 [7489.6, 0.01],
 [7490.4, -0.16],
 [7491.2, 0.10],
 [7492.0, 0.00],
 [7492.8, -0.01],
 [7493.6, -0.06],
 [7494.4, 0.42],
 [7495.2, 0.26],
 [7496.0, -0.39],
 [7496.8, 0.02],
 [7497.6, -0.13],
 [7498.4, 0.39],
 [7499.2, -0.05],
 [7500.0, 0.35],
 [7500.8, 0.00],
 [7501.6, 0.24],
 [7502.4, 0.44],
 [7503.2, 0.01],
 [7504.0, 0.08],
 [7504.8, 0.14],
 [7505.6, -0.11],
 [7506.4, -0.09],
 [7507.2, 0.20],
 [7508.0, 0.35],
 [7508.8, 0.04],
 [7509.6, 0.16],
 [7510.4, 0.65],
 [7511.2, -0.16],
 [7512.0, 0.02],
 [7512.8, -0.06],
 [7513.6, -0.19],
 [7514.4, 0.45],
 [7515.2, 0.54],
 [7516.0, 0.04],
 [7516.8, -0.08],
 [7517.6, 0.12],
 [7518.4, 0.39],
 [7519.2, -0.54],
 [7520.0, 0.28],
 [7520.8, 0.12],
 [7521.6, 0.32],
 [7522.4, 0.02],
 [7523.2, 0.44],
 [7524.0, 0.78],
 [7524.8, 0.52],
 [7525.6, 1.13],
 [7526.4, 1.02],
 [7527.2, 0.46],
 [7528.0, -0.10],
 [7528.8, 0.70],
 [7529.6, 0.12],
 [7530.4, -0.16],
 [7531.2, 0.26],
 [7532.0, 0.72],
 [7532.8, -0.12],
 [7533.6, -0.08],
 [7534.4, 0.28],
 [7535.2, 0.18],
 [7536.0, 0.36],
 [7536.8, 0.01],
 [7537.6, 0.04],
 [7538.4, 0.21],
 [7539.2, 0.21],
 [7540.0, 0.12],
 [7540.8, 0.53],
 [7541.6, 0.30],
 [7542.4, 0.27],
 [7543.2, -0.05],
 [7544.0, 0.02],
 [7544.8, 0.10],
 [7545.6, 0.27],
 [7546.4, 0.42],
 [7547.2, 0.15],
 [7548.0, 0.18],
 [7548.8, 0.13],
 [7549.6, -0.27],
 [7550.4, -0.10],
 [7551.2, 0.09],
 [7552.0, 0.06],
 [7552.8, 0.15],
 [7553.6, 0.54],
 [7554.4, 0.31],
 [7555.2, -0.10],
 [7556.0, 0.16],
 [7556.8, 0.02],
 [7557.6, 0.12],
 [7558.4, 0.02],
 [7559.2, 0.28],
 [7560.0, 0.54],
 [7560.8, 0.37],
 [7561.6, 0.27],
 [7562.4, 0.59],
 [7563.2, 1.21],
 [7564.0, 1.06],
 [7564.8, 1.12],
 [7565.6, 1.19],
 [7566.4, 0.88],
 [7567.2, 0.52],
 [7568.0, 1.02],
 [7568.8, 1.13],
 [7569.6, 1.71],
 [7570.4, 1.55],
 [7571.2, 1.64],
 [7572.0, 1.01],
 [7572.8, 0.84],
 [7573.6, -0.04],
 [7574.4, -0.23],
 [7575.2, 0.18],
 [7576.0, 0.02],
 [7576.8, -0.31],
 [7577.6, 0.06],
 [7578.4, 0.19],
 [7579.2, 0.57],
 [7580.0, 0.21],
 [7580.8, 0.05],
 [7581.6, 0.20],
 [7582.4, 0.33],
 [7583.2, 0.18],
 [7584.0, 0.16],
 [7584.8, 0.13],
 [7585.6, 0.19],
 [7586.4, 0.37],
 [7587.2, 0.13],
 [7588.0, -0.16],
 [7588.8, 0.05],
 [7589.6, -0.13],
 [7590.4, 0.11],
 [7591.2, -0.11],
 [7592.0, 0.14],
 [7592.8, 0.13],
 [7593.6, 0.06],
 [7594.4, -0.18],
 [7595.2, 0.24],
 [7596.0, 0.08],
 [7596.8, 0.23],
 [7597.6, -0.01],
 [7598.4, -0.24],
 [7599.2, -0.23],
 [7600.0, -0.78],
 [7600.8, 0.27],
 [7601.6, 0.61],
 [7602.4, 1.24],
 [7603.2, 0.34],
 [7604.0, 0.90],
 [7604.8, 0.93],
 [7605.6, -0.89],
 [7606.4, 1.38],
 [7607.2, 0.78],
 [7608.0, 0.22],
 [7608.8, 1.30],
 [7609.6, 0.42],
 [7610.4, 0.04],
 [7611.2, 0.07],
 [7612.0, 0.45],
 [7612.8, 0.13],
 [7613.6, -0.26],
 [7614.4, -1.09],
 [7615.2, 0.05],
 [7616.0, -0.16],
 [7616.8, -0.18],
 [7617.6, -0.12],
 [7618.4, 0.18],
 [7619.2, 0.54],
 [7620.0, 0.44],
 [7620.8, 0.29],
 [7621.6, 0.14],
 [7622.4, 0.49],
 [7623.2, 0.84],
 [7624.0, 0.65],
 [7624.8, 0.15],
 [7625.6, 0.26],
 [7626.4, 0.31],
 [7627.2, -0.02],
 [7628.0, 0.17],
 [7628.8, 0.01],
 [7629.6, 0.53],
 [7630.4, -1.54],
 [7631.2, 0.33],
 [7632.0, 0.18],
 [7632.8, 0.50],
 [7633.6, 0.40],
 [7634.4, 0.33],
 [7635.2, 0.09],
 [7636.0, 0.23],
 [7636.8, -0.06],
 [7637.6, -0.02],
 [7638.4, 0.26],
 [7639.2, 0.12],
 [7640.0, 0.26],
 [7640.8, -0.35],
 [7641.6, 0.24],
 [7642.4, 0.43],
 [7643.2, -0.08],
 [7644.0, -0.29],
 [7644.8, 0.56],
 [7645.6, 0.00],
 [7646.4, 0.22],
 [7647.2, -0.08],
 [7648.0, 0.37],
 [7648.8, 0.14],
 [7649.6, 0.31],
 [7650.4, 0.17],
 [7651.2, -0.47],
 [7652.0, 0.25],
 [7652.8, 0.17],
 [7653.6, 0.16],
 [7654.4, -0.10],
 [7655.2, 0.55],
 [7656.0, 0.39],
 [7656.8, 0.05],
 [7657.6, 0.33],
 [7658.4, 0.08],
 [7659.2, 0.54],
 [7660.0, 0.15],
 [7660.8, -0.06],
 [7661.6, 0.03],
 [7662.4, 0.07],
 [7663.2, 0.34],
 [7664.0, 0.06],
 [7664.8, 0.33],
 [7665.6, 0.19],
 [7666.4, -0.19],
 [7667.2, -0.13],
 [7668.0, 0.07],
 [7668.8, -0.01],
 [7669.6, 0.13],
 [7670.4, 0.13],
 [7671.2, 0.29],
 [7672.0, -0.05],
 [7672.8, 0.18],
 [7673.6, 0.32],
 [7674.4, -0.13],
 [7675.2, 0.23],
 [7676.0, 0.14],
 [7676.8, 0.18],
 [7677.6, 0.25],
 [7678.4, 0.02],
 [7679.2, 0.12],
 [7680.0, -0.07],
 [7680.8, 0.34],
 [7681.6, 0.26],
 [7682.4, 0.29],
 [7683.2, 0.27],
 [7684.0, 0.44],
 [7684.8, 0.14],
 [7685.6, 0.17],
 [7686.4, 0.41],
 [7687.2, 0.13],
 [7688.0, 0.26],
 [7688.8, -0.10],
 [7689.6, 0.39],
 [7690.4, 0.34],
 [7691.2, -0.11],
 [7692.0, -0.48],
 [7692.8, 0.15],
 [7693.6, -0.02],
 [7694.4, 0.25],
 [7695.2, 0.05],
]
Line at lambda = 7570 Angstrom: [O II] 3727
